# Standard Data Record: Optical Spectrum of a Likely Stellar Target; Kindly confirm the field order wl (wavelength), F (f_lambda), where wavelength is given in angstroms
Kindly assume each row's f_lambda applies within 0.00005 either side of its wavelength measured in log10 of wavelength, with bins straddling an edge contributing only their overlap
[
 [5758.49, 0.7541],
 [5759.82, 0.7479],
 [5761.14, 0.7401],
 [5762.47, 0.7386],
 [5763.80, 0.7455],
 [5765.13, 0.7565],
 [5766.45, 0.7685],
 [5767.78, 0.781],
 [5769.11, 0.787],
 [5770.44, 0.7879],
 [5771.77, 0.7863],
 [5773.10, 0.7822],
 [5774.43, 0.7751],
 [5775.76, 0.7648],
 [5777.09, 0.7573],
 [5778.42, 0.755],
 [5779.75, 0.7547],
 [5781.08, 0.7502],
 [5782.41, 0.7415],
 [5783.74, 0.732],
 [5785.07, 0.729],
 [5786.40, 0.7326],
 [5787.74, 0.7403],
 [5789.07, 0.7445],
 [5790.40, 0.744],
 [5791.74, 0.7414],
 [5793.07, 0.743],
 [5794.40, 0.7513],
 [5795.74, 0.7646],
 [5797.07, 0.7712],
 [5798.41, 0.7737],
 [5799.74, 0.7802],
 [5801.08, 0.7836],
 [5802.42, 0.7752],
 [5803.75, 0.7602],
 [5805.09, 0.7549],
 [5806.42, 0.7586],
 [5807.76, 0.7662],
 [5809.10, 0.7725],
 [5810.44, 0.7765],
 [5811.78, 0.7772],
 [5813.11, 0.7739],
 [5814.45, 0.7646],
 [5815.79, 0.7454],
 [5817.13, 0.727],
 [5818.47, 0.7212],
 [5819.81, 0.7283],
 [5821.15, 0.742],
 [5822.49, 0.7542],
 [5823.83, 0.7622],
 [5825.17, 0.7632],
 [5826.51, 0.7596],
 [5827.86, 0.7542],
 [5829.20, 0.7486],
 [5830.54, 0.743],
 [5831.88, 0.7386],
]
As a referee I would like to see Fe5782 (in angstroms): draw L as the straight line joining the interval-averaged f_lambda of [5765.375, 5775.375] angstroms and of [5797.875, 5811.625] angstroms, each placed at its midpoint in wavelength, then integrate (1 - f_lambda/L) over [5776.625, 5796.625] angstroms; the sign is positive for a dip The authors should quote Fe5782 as 0.8 angstroms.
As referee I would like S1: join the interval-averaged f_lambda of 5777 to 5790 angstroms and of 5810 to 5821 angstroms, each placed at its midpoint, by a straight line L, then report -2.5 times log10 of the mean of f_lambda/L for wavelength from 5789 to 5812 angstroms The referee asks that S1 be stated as -0.02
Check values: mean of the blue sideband 0.744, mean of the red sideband 0.751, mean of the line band 0.763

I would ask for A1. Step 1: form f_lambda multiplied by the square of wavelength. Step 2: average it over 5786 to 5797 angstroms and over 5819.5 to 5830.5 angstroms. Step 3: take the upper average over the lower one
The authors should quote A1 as 1.0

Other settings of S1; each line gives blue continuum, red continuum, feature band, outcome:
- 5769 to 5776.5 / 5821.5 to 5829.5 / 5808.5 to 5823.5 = 0.01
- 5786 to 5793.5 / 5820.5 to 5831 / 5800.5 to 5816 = -0.03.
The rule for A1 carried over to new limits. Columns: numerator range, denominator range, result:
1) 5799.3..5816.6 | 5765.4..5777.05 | 1.00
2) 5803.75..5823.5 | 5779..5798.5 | 1.02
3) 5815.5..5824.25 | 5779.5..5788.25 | 1.01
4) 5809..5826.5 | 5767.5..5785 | 1.00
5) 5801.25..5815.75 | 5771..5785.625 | 1.02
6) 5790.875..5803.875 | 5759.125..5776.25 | 1.01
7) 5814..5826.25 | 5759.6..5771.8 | 1.00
